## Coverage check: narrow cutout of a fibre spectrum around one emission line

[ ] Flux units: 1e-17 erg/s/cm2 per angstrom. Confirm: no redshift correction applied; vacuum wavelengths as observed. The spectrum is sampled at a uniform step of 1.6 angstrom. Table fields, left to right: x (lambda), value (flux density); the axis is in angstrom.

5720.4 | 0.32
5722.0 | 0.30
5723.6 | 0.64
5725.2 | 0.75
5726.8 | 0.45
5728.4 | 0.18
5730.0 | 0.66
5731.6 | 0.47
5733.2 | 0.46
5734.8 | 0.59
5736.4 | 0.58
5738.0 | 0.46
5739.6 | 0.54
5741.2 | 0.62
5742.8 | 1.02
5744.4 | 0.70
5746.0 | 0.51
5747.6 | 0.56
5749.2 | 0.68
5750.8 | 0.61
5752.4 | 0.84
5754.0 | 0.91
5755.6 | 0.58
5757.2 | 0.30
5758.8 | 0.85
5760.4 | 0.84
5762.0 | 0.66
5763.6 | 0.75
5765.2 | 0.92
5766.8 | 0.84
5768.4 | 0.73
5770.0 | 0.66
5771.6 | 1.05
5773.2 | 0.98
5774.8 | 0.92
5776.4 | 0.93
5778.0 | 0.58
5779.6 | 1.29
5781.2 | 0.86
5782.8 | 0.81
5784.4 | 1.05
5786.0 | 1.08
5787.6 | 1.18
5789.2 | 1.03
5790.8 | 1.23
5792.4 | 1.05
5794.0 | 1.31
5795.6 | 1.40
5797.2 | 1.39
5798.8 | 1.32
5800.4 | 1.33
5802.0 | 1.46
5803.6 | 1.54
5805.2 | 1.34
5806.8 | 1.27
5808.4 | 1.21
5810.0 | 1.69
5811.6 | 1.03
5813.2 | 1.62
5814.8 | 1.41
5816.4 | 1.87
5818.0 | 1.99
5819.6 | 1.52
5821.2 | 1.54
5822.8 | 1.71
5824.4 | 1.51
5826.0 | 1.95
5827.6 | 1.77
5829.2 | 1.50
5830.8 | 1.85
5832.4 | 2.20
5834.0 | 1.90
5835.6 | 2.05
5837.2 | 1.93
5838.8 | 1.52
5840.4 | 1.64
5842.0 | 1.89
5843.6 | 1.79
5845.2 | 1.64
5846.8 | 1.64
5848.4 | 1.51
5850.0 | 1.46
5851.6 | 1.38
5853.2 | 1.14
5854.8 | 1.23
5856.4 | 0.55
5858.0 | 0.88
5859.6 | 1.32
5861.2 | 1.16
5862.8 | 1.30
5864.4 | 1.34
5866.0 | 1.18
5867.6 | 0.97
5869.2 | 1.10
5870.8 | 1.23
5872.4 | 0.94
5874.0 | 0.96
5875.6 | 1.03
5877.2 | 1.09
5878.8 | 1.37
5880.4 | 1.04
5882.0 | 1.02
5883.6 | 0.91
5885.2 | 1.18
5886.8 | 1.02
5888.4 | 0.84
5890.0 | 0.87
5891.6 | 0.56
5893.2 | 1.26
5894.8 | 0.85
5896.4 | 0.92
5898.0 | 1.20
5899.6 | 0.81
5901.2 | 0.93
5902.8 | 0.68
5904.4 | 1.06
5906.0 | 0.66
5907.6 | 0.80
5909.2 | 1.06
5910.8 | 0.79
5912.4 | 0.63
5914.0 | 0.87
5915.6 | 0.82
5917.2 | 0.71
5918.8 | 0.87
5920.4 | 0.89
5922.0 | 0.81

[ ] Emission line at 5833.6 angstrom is C IV 1549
